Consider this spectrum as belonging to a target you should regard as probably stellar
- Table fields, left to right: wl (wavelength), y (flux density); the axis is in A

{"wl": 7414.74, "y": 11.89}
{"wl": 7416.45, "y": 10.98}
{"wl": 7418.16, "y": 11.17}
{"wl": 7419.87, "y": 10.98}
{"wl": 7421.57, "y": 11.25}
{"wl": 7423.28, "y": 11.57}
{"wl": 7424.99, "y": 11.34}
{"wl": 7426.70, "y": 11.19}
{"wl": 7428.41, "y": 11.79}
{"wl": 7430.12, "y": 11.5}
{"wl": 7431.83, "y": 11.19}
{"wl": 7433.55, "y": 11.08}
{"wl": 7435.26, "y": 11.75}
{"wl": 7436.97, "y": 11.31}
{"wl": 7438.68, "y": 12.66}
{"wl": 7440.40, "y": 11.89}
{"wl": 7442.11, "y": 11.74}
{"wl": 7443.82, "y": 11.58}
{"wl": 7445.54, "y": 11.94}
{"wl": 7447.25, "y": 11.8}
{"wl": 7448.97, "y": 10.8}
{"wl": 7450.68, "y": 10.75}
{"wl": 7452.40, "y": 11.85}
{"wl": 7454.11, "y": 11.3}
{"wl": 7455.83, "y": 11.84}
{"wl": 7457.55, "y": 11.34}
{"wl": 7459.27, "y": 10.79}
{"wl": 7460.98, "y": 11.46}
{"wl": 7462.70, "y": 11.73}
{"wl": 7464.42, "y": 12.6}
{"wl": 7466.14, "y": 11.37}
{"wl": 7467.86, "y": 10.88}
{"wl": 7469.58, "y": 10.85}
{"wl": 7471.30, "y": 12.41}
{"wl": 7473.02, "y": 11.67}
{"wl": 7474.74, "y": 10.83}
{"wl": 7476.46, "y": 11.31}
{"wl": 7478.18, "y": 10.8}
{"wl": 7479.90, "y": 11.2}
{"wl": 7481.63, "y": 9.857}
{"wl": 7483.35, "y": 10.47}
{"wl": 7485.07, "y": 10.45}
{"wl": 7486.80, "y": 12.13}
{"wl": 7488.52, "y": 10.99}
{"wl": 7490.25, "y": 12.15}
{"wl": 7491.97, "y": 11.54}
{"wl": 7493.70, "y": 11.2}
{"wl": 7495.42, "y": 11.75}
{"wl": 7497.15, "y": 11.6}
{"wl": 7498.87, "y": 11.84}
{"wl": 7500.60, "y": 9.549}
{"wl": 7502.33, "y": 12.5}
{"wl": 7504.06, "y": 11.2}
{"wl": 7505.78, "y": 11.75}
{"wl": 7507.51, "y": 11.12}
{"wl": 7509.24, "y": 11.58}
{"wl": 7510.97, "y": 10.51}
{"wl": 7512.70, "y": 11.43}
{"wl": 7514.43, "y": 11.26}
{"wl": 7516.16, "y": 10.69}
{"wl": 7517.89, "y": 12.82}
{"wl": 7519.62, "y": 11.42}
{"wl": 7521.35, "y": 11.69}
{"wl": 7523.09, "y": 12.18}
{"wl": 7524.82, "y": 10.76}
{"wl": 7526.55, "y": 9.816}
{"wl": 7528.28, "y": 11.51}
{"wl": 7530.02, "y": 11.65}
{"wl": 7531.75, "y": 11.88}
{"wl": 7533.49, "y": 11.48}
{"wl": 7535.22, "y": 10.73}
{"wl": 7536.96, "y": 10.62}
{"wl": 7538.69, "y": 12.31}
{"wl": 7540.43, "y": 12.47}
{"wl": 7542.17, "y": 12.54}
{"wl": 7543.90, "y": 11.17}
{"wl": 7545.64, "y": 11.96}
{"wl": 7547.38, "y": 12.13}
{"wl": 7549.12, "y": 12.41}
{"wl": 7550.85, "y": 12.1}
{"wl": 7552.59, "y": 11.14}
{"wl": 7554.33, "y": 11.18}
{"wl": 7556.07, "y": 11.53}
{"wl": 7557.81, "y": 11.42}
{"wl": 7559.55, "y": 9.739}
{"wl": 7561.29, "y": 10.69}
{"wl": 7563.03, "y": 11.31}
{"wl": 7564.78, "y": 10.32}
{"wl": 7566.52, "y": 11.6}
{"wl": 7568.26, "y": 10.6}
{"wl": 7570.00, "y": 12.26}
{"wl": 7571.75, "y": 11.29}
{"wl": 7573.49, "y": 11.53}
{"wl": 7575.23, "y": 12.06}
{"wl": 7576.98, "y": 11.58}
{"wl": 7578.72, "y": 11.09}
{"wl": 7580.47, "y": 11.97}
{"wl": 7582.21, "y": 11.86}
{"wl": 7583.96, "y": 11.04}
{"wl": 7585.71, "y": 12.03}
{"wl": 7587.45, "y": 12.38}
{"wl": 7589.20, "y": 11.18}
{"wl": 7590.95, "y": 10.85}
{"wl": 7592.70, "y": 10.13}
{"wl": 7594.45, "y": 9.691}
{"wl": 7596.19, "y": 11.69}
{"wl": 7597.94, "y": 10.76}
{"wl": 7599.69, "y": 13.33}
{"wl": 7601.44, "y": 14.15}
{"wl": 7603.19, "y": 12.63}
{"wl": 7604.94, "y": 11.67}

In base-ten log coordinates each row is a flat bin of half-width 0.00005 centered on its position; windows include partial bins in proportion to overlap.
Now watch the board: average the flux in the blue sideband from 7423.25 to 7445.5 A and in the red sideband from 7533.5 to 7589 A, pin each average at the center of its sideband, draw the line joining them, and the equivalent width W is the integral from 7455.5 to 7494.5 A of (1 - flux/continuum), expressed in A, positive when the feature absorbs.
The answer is 0.9 A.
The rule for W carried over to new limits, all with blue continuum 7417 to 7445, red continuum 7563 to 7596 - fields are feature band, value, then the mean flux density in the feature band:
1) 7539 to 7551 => -0.81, 12.1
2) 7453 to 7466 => -0.13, 11.6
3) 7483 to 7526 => 0.09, 11.4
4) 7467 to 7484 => 0.61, 11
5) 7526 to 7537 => 0.19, 11.2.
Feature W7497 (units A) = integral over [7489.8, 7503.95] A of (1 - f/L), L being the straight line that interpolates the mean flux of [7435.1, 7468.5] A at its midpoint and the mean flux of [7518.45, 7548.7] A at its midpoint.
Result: 0.1 A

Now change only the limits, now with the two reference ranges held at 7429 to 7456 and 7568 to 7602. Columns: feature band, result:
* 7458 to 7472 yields 0.07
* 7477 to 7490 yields 0.72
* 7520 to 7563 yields 0.39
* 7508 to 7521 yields 0.19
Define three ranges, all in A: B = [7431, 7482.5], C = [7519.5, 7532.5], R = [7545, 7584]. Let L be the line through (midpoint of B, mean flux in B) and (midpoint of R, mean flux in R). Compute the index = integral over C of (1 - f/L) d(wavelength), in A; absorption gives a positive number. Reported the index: 0.1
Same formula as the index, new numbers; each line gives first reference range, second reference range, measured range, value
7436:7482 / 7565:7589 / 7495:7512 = 0.25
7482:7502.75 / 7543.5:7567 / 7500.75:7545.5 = -0.60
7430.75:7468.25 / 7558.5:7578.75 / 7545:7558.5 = -0.61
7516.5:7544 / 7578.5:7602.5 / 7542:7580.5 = 0.51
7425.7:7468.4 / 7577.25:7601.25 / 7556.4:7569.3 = 0.70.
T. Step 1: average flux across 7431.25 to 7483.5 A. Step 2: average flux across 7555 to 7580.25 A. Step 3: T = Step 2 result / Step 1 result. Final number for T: 1.0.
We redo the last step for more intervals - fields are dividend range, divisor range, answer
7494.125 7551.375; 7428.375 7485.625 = 1.01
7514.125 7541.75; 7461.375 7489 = 1.02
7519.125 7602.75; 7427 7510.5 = 1.01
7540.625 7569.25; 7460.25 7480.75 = 1.00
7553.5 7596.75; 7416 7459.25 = 0.98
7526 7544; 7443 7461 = 1.01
